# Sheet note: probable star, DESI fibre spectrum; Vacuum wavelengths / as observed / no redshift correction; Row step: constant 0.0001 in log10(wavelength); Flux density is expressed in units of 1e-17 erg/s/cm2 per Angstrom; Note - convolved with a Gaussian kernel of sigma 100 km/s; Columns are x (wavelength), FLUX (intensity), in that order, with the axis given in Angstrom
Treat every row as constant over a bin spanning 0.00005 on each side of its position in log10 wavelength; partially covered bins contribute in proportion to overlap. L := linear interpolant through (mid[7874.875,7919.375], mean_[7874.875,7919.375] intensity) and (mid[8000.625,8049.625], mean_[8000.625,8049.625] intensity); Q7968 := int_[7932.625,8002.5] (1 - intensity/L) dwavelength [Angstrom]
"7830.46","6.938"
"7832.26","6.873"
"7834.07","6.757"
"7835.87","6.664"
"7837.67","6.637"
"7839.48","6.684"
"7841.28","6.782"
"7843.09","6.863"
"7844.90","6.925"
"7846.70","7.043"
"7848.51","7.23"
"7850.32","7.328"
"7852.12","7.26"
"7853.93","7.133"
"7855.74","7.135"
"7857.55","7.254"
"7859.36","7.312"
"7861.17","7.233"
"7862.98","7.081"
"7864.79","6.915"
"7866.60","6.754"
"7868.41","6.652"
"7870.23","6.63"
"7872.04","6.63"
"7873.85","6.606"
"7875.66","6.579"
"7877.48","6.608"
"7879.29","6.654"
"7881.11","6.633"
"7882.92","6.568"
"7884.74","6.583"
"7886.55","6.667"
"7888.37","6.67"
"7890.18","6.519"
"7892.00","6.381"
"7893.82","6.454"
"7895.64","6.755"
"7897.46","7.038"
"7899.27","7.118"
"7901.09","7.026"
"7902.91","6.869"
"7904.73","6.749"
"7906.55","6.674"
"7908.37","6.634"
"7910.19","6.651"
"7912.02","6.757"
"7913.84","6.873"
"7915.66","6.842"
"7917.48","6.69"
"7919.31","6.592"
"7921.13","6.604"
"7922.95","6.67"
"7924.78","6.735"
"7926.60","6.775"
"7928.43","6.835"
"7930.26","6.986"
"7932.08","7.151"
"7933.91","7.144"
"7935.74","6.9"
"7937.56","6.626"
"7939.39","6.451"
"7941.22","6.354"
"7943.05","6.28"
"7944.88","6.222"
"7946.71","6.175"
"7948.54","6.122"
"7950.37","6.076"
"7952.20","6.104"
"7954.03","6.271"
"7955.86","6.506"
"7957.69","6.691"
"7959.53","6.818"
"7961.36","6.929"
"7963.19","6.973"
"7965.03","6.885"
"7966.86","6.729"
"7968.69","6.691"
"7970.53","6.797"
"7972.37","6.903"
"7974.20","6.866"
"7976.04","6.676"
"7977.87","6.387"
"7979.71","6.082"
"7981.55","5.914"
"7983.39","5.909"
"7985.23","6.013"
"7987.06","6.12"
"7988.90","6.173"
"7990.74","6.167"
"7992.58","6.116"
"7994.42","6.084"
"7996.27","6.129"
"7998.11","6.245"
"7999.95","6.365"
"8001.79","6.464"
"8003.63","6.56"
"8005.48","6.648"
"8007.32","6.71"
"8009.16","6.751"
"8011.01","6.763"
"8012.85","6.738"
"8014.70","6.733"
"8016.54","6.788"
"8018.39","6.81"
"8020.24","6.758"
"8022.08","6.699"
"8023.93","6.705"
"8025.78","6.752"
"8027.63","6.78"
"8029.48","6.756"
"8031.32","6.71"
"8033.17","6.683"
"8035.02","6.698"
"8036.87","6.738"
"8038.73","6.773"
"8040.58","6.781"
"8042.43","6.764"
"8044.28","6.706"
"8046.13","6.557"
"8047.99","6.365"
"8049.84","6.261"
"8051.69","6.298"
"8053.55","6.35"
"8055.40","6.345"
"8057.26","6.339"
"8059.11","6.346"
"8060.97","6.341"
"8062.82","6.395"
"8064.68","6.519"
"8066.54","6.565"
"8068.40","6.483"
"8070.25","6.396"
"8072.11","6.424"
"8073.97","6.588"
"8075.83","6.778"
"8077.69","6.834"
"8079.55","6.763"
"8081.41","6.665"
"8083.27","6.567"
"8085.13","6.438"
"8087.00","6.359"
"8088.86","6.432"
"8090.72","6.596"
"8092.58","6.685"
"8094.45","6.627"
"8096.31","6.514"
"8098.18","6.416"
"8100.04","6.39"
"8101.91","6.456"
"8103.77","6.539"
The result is 2.8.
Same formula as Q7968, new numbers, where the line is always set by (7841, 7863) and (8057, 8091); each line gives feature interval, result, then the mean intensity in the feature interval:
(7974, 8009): 2.3 Angstrom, 6.3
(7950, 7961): 0.6 Angstrom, 6.45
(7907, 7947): 1.4 Angstrom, 6.69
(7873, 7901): 1.5 Angstrom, 6.67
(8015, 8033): -0.2 Angstrom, 6.75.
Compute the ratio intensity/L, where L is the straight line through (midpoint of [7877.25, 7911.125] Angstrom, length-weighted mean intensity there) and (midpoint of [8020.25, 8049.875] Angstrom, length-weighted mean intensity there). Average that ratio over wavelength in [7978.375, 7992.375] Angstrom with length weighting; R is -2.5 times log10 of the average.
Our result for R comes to 0.11 mag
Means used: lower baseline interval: 6.7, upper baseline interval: 6.69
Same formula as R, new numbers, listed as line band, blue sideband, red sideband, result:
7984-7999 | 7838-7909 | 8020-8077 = 0.090 mag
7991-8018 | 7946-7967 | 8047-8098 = 0.001 mag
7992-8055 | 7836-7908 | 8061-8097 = 0.006 mag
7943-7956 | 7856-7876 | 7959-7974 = 0.109 mag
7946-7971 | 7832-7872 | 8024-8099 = 0.033 mag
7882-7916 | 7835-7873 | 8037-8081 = 0.022 mag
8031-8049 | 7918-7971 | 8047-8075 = -0.038 mag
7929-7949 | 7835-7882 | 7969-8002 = -0.013 mag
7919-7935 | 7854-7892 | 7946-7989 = -0.040 mag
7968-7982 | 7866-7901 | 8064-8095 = 0.011 mag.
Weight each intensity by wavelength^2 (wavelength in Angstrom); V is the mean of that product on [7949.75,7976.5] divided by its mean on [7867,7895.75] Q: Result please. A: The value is 1.0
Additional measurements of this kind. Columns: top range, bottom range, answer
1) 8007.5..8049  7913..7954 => 1.04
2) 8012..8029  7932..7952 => 1.07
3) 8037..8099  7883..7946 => 1.01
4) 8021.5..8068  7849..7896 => 1.01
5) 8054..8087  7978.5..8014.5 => 1.05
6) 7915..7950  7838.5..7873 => 0.97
